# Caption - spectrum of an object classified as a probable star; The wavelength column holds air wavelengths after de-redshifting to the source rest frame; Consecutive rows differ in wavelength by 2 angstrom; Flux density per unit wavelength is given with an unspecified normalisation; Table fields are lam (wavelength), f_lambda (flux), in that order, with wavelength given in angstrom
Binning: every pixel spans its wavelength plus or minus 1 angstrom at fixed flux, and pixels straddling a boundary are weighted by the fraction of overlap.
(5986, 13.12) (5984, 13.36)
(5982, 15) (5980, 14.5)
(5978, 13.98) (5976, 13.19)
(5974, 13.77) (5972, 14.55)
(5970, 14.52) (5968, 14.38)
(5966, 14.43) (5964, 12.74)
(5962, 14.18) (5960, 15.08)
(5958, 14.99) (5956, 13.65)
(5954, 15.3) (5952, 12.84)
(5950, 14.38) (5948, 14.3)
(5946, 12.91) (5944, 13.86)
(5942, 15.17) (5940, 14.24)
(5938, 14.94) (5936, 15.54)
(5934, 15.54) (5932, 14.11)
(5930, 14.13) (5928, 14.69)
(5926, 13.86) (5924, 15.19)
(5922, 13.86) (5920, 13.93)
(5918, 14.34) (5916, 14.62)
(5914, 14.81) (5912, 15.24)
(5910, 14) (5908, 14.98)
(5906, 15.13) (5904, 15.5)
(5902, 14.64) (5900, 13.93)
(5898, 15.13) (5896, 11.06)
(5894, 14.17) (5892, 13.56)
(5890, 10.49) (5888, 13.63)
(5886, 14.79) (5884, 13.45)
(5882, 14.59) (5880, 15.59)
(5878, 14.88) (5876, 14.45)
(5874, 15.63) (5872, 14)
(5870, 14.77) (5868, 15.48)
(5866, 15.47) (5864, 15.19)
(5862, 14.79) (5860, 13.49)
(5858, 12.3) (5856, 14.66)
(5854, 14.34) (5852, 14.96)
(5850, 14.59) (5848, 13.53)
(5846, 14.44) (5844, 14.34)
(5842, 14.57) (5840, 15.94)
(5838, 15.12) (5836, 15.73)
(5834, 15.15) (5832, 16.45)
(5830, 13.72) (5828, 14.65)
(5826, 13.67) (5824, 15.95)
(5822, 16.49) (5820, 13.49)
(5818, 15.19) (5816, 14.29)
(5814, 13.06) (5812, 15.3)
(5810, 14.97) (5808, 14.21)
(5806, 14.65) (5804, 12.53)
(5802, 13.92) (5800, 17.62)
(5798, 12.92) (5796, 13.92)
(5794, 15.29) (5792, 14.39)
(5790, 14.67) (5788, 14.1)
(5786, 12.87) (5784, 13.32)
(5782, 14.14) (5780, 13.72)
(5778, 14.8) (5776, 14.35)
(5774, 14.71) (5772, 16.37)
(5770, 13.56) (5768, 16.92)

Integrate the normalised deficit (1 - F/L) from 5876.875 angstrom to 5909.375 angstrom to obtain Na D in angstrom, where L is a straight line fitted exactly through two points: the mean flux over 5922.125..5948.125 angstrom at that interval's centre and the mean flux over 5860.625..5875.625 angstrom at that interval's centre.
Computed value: 1.5 angstrom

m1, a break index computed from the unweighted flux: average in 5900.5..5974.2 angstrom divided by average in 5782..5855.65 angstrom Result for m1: 1.0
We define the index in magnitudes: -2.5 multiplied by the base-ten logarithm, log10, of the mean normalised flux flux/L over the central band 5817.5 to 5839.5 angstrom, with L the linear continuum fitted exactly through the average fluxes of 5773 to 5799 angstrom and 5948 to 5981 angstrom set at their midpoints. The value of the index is -0.072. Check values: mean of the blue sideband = 14.1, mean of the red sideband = 14.2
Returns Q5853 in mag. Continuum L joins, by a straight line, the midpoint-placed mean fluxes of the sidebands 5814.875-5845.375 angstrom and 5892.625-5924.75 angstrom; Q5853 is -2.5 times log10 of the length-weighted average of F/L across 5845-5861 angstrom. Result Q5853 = 0.06 mag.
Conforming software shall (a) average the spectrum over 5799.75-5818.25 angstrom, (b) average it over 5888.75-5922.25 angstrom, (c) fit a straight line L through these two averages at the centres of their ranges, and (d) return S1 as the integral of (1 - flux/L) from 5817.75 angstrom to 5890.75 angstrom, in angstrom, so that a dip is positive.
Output -1.7 angstrom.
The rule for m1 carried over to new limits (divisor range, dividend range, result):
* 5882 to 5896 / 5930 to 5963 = 1.09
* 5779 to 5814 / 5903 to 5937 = 1.03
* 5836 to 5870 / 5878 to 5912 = 0.96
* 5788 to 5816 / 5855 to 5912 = 0.99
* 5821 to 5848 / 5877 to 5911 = 0.94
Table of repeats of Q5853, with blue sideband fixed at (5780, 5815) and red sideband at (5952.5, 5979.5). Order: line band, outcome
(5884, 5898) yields 0.08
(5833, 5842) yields -0.09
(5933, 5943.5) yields -0.06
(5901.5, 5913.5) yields -0.05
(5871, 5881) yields -0.05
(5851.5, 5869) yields -0.02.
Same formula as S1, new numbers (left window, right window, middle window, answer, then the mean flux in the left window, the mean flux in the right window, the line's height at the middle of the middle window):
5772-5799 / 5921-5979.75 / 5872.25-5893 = 0.2 angstrom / 14.2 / 14.3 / 14.2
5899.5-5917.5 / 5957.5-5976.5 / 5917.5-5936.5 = 0.1 angstrom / 14.8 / 14.2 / 14.6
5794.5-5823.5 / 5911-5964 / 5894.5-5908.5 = 0.1 angstrom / 14.5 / 14.4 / 14.4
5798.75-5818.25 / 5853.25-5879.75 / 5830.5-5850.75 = -0.5 angstrom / 14.5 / 14.6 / 14.6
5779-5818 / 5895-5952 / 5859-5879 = -0.7 angstrom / 14.2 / 14.4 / 14.3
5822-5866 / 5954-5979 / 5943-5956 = 0.3 angstrom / 14.7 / 14.2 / 14.2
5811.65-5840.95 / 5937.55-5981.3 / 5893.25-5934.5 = 0.1 angstrom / 14.9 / 14.2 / 14.4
